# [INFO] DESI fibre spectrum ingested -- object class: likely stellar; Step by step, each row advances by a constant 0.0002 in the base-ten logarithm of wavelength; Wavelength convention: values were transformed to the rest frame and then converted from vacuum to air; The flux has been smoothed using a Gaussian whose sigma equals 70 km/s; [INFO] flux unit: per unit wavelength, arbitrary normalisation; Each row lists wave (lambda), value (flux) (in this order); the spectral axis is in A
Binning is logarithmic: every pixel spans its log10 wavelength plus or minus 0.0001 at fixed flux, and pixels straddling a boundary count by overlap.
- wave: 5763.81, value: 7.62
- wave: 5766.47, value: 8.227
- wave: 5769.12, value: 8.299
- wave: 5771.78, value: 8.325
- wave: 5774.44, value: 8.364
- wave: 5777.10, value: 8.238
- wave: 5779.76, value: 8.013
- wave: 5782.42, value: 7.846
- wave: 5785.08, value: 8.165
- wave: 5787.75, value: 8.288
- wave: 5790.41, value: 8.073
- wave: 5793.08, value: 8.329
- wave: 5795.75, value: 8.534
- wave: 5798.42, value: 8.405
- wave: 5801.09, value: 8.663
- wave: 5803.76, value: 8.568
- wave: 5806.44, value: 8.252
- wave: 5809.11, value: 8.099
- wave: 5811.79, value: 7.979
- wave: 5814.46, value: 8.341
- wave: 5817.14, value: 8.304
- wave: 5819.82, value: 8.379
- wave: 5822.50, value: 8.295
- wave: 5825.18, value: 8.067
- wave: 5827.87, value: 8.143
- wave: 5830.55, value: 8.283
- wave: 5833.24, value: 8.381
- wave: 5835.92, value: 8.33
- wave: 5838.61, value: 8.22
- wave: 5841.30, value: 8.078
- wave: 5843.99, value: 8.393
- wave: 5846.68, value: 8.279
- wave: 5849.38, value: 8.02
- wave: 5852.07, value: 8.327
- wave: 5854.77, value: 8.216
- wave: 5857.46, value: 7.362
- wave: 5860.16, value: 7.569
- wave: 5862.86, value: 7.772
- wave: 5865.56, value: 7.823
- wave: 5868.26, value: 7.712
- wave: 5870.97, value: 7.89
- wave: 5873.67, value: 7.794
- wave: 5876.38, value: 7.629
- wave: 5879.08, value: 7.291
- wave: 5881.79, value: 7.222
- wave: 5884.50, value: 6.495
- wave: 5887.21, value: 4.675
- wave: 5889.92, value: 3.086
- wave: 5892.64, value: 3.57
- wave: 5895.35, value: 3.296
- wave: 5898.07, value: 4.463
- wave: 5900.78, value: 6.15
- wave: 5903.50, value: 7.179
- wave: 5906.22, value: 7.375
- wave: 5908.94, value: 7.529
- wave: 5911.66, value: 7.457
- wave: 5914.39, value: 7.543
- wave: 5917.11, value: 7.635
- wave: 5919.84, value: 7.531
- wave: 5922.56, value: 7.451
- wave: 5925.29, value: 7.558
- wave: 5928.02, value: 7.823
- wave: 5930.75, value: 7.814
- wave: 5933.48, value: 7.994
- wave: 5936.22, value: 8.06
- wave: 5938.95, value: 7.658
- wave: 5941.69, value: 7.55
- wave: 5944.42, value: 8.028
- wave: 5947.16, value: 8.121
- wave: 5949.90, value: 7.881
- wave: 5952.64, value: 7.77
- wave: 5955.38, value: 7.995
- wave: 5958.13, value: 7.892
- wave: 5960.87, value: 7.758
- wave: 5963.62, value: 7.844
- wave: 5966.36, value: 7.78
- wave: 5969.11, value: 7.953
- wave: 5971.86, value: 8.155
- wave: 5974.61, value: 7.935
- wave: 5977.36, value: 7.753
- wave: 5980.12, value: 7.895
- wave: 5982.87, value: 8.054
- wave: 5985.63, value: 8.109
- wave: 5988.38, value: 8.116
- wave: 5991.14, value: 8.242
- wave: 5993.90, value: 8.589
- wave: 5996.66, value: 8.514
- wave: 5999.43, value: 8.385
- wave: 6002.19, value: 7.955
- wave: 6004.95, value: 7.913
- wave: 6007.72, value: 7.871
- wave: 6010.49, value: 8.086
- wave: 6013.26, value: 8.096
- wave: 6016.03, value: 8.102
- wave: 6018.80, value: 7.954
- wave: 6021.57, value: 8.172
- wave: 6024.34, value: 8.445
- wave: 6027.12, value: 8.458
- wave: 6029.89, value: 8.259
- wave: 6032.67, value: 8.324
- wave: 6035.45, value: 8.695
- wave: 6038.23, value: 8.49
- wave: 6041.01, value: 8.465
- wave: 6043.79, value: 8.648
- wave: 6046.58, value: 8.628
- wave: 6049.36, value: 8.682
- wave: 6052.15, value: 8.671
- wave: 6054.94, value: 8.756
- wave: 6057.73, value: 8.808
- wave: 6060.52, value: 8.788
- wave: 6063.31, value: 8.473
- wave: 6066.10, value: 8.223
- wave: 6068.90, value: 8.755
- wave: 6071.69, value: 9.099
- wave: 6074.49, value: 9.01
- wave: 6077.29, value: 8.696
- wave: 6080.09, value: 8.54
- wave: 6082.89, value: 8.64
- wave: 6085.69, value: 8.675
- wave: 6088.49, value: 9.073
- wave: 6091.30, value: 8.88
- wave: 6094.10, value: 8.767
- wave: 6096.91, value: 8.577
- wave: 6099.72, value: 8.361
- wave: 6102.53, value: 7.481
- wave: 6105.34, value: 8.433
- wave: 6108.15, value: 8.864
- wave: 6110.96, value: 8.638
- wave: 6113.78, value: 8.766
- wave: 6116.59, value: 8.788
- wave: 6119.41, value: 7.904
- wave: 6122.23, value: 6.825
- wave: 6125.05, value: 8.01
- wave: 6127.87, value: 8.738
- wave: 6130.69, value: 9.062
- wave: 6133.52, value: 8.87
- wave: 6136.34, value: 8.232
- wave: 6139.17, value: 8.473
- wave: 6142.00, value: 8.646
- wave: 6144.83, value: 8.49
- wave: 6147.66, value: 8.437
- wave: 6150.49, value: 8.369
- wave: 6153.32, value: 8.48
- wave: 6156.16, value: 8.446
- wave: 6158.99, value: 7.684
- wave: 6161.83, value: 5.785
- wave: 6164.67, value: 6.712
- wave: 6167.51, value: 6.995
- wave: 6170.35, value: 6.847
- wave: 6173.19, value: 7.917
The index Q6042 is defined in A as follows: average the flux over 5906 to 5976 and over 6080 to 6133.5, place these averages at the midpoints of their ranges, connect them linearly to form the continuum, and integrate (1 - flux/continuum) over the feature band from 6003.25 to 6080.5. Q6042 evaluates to -2.4 A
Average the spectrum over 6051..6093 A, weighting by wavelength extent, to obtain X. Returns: 8.74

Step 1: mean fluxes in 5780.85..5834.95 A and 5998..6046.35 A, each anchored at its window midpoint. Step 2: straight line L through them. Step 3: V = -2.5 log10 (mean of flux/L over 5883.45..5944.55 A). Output 0.23 mag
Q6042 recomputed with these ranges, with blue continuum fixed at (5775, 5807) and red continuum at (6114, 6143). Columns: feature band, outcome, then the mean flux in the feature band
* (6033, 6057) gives -0.8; 8.62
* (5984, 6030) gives 0.8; 8.19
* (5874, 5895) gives 6.6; 5.69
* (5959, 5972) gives 0.7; 7.88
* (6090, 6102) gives -0.3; 8.56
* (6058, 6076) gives -0.8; 8.73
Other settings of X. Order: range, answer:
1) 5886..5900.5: 3.98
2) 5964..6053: 8.23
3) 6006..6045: 8.29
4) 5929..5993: 7.93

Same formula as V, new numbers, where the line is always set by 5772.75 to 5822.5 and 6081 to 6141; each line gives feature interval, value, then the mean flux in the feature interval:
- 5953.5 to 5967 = 0.07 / 7.86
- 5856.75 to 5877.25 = 0.08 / 7.7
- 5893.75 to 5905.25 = 0.49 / 5.31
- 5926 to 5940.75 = 0.07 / 7.84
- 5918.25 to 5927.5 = 0.11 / 7.54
